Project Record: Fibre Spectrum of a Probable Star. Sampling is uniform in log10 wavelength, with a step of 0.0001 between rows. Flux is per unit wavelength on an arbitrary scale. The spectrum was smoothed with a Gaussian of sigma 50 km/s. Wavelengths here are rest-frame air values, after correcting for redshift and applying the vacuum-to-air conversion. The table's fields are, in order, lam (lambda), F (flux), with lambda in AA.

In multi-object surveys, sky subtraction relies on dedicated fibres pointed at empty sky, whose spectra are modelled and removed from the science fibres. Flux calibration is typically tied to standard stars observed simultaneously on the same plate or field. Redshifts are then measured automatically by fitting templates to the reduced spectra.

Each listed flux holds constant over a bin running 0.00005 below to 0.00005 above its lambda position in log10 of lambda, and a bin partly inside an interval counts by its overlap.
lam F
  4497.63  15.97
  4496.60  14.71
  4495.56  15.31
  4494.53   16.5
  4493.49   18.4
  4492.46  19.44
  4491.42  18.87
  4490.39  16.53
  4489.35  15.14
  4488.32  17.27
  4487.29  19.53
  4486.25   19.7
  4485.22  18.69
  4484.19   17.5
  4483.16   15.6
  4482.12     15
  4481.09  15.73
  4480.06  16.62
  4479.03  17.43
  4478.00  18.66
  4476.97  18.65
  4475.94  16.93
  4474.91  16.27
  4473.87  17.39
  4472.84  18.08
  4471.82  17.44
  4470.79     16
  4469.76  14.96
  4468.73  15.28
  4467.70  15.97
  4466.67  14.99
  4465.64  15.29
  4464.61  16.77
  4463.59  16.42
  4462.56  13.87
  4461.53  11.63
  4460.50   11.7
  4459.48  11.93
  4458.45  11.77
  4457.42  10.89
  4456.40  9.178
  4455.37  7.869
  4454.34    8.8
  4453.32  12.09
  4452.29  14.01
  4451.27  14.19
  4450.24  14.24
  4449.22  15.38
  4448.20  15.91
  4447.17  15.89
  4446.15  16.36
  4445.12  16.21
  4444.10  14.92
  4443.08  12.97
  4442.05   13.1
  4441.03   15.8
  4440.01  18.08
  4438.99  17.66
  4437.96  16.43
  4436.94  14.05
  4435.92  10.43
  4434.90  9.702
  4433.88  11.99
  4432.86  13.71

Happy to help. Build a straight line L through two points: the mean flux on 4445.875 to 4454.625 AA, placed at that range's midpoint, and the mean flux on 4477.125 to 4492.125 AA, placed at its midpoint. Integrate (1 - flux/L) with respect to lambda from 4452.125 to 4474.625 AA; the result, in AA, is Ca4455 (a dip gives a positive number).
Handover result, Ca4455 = 2.5 AA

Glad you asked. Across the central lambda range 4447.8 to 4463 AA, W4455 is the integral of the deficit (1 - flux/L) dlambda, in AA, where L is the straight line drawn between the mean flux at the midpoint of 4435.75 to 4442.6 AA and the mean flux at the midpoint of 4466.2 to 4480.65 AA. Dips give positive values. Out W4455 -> 3.6 AA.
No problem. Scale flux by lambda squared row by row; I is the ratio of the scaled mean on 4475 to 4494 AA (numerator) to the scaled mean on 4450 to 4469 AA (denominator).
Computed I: 1.4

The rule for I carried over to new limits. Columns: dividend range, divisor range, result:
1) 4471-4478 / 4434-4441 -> 1.24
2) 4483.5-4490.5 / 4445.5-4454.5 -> 1.26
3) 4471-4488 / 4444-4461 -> 1.36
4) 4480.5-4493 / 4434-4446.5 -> 1.22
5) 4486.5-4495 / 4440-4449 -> 1.18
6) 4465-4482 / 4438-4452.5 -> 1.09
